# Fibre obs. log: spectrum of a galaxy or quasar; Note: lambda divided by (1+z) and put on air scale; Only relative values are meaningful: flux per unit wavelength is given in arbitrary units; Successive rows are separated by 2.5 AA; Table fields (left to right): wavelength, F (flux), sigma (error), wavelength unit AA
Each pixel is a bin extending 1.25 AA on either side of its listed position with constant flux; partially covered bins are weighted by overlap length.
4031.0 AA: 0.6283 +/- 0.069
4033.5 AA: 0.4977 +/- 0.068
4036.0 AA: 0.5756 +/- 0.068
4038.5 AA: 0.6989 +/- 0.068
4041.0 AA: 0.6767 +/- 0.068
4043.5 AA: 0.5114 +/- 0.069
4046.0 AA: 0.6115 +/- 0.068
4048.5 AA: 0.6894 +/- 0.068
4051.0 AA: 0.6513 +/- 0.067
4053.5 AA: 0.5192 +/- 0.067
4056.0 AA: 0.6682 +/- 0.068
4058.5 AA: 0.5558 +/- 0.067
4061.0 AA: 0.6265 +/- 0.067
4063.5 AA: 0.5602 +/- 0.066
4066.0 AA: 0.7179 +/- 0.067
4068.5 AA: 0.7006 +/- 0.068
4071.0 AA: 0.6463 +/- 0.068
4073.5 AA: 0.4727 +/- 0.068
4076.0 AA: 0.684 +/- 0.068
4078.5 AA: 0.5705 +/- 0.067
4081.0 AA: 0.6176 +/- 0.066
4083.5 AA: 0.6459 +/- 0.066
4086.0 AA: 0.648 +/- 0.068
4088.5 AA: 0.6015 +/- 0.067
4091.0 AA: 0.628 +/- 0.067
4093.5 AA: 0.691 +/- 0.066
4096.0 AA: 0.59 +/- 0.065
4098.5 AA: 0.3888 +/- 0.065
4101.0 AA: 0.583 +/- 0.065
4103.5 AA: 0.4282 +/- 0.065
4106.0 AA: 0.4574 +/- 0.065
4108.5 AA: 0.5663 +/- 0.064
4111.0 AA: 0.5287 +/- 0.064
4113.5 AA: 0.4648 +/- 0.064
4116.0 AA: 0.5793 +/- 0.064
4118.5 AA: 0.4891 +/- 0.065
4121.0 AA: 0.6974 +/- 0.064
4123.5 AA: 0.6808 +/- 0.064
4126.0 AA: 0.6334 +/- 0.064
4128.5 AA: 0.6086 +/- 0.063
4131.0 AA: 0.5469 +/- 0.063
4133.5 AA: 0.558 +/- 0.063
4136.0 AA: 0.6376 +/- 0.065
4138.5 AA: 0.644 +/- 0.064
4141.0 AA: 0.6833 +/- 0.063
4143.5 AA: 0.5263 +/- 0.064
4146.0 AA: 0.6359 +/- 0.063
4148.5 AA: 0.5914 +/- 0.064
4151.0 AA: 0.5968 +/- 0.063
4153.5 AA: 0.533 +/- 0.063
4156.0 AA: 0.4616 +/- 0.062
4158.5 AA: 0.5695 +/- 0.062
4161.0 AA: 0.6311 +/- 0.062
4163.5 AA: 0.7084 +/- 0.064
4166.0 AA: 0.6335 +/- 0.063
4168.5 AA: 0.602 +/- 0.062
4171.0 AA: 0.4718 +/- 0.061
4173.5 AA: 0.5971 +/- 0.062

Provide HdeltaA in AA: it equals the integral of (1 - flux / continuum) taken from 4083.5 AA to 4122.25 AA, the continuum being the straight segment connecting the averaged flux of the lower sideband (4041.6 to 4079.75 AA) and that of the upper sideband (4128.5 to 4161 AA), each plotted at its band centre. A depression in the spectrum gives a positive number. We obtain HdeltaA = 2.6 AA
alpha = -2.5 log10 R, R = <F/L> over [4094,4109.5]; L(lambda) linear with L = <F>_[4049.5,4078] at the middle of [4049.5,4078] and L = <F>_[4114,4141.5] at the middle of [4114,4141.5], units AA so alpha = 0.20 mag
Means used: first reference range 0.618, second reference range 0.608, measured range 0.51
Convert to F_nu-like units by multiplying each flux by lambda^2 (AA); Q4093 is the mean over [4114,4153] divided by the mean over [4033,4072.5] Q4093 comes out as 1.01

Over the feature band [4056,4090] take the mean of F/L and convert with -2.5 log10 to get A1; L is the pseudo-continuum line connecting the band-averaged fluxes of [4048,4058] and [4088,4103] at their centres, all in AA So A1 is -0.04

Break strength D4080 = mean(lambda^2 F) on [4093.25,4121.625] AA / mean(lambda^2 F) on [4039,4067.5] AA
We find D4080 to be 0.9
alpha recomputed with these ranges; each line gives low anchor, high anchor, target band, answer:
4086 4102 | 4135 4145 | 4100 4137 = 0.08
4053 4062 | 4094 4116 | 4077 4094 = -0.15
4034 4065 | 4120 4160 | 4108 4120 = 0.15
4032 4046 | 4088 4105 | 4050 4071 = -0.08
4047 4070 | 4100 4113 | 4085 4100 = -0.09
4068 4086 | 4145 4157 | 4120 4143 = -0.09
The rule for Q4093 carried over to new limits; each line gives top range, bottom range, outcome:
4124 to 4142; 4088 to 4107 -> 1.15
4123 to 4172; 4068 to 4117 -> 1.07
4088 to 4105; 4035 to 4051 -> 0.90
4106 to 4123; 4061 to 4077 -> 0.90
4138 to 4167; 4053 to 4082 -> 1.02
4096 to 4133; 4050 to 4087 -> 0.91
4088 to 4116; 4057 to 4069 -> 0.87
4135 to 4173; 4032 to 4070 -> 1.01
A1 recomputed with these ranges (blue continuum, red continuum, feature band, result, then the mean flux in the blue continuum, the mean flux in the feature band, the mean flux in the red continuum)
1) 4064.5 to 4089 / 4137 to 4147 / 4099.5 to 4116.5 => 0.22 mag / 0.631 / 0.511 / 0.622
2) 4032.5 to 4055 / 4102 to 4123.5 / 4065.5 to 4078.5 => -0.10 mag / 0.605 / 0.633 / 0.536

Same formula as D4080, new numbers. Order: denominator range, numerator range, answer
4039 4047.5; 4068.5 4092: 1.03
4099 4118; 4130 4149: 1.20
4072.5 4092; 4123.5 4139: 1.02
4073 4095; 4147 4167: 0.98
